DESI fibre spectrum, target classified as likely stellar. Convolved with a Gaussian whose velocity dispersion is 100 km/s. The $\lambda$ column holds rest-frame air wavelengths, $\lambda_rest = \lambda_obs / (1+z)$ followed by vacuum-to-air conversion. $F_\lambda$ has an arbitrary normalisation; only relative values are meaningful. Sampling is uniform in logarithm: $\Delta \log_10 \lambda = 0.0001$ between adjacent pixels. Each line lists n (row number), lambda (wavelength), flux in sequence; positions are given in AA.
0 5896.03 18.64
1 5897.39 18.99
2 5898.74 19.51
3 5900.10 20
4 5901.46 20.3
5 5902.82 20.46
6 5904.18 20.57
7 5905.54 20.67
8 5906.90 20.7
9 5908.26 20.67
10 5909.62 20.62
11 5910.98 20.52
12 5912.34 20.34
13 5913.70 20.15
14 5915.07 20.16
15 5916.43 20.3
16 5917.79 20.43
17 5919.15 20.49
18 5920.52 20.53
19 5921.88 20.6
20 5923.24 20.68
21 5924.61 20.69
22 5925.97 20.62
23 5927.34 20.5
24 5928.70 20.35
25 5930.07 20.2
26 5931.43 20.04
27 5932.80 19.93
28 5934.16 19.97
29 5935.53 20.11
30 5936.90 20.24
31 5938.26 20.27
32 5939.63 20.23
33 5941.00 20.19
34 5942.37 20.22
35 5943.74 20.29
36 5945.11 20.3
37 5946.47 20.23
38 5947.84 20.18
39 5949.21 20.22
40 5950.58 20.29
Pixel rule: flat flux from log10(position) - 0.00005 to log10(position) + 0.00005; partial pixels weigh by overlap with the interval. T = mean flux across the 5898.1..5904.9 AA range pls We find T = 20.2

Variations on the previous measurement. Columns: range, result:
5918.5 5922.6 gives 20.5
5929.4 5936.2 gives 20.1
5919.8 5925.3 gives 20.6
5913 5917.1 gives 20.2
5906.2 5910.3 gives 20.7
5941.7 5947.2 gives 20.3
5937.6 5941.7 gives 20.2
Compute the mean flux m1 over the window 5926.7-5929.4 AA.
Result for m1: 20.4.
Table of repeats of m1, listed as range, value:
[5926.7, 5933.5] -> 20.2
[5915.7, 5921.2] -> 20.4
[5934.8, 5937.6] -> 20.2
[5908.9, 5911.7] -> 20.6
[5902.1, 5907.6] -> 20.6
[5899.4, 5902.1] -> 20.1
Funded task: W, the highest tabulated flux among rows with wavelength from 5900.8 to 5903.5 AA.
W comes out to 20.46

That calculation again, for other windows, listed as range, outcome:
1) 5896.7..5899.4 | 19.51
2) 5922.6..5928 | 20.69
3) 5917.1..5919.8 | 20.49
